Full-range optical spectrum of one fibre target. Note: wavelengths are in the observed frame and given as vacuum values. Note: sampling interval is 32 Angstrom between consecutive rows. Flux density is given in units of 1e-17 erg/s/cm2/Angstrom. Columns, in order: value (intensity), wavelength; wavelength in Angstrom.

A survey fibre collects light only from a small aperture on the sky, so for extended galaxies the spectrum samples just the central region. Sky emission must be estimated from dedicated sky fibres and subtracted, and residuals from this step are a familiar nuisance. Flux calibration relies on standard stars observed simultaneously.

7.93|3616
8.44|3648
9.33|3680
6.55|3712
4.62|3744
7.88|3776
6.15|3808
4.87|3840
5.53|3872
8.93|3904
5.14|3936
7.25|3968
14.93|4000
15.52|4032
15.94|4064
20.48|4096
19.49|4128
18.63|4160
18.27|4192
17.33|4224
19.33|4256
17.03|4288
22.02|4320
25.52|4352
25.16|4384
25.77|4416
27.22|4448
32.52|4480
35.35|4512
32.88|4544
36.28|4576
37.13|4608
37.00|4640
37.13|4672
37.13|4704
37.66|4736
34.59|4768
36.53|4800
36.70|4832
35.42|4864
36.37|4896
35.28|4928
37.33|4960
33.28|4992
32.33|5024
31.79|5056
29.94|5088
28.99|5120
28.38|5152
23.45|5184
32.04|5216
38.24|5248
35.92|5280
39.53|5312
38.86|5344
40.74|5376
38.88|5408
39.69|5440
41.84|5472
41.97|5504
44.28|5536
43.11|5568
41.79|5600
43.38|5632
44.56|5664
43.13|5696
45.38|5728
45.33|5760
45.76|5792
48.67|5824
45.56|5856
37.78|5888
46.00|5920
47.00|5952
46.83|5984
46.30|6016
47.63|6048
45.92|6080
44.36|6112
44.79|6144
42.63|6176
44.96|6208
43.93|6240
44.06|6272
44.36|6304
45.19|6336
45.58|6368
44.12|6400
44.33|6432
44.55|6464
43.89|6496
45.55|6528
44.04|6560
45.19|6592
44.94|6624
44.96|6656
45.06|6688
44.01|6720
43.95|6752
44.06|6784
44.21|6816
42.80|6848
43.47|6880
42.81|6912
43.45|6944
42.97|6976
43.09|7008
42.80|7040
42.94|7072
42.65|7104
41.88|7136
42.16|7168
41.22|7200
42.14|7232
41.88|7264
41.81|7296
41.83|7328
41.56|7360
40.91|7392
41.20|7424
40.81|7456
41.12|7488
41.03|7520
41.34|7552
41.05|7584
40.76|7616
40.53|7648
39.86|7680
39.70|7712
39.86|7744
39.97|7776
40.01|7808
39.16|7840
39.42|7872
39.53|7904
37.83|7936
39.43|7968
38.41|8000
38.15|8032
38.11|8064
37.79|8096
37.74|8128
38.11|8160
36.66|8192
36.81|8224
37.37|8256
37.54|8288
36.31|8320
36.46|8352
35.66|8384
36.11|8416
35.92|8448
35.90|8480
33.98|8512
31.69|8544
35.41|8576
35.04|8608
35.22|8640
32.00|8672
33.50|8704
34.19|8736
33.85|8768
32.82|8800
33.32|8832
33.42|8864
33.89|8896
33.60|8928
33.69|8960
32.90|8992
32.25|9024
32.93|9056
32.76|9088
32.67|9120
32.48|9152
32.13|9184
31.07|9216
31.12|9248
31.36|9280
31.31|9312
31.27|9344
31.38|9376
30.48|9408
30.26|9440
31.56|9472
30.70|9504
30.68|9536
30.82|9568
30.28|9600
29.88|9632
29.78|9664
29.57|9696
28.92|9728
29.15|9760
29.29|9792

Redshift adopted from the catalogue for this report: 0.00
